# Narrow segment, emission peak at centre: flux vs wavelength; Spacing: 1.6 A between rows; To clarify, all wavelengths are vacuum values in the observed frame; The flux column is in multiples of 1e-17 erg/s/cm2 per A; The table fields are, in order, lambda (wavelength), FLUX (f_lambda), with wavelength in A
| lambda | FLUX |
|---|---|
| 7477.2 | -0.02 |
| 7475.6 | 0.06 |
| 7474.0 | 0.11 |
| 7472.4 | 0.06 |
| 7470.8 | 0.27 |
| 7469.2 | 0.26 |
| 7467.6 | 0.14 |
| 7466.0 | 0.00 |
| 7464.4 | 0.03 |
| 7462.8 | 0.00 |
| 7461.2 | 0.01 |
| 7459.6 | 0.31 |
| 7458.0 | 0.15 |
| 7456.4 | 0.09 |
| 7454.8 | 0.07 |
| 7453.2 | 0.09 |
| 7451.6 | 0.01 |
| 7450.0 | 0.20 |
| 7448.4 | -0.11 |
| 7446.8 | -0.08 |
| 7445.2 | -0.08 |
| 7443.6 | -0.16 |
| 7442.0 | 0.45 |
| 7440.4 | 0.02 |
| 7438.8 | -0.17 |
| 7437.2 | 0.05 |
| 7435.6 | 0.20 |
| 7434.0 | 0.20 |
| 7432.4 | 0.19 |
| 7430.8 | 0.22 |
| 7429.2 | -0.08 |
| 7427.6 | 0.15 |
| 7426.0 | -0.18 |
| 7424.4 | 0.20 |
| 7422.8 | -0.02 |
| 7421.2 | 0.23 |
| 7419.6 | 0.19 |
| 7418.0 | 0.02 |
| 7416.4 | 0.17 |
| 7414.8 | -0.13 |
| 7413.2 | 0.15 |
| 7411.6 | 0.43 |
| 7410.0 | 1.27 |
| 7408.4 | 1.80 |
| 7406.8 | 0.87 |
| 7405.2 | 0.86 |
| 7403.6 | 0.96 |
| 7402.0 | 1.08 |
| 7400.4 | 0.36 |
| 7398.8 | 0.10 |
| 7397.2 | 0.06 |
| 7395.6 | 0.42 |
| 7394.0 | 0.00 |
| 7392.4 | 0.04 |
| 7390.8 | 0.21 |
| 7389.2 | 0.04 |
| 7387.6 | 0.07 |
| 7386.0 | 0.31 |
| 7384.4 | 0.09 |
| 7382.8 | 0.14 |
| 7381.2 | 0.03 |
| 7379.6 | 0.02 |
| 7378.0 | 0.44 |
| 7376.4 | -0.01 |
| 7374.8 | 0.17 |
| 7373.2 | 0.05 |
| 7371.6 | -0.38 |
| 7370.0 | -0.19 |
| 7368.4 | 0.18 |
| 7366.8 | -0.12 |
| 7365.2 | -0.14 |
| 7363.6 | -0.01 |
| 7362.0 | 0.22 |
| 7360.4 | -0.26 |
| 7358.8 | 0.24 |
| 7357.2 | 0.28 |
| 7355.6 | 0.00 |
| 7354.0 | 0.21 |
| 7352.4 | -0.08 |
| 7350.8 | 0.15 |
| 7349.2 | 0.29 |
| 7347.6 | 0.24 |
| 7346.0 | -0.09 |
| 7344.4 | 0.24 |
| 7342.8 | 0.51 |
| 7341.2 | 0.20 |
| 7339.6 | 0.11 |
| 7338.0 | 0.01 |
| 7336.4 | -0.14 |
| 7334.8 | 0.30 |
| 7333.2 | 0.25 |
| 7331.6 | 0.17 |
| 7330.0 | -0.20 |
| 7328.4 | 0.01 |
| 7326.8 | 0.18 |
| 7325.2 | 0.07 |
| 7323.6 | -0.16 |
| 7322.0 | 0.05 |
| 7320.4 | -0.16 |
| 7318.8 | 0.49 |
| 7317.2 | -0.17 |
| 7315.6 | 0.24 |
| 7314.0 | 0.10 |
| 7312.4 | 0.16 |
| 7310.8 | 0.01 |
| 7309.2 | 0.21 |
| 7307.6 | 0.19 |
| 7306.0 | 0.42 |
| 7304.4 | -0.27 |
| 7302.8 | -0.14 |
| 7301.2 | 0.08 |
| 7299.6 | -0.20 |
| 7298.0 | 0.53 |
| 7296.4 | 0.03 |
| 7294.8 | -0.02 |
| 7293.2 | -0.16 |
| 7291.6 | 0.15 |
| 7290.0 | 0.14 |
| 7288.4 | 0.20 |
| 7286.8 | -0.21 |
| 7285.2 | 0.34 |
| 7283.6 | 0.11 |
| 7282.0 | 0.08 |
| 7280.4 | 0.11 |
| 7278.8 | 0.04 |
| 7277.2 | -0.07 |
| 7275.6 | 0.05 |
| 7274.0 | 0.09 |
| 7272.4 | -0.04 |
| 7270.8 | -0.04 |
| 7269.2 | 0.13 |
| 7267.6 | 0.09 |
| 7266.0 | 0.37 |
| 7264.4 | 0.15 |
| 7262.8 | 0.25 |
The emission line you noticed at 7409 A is [O II]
